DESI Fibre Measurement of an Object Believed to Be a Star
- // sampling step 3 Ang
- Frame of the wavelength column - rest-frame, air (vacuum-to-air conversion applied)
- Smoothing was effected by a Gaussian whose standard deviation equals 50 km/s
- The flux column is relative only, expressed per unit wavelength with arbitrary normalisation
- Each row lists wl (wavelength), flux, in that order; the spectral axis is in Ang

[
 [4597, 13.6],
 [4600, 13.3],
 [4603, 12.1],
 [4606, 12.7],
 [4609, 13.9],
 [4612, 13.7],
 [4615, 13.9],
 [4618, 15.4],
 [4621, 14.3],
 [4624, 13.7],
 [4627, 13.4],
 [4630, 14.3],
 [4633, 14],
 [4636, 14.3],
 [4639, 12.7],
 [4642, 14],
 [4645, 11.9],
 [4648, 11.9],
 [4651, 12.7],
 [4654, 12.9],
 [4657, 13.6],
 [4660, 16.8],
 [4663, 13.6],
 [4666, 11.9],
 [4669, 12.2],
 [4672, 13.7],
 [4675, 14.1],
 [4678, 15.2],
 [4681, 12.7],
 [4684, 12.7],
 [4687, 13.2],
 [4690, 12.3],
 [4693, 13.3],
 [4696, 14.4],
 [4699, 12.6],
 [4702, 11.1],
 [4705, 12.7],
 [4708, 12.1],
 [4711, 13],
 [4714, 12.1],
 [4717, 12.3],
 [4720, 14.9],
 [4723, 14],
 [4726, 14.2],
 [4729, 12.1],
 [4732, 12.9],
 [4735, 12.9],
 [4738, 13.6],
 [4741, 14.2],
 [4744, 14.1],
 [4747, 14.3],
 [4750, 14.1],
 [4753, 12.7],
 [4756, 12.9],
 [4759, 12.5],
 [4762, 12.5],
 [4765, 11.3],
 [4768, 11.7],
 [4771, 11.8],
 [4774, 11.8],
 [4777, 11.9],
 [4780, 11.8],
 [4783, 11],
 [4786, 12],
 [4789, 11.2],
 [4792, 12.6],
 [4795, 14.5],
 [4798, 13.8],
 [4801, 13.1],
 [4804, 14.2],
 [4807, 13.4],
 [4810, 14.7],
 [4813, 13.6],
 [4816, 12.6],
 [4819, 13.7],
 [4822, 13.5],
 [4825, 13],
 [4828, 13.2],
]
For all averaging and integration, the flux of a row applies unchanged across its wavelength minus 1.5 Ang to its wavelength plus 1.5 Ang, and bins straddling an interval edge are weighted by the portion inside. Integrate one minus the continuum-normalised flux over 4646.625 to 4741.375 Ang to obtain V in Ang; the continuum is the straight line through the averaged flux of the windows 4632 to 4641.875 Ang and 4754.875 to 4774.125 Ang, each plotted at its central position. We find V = -1.5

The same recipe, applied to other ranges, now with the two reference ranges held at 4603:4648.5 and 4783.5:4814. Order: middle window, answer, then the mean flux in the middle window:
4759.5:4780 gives 2.20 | 11.9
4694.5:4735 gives 1.37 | 13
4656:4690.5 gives -0.10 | 13.5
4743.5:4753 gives -0.43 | 13.9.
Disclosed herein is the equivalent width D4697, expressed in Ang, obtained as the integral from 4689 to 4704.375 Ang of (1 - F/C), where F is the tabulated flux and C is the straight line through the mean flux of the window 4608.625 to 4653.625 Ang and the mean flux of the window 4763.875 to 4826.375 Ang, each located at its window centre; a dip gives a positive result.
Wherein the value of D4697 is 0.6 Ang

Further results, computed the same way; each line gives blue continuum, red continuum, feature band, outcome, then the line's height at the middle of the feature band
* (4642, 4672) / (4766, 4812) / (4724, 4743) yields -0.8 Ang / 12.8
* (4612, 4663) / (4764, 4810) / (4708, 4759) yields -1.6 Ang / 12.9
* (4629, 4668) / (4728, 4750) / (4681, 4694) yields 0.6 Ang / 13.5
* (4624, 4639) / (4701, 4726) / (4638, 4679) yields 0.5 Ang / 13.5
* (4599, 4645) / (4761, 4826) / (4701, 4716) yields 1.1 Ang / 13.2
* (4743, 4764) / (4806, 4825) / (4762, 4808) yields 3.4 Ang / 13.4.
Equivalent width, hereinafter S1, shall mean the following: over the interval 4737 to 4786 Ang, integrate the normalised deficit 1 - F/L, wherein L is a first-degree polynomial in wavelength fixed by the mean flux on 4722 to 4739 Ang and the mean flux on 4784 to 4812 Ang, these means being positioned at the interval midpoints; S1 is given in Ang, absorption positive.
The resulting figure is 2.4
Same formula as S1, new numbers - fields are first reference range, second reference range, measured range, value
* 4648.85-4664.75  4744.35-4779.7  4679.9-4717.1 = 1.8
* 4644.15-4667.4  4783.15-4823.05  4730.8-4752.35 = -0.8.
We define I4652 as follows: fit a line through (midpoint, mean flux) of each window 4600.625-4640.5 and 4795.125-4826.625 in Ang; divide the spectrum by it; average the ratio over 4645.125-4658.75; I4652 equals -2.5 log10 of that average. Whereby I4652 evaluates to 0.08 mag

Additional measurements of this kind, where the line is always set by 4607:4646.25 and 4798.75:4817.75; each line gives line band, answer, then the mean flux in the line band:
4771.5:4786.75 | 0.17 mag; 11.7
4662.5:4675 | 0.07 mag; 12.9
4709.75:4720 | 0.07 mag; 12.8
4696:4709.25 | 0.11 mag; 12.4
